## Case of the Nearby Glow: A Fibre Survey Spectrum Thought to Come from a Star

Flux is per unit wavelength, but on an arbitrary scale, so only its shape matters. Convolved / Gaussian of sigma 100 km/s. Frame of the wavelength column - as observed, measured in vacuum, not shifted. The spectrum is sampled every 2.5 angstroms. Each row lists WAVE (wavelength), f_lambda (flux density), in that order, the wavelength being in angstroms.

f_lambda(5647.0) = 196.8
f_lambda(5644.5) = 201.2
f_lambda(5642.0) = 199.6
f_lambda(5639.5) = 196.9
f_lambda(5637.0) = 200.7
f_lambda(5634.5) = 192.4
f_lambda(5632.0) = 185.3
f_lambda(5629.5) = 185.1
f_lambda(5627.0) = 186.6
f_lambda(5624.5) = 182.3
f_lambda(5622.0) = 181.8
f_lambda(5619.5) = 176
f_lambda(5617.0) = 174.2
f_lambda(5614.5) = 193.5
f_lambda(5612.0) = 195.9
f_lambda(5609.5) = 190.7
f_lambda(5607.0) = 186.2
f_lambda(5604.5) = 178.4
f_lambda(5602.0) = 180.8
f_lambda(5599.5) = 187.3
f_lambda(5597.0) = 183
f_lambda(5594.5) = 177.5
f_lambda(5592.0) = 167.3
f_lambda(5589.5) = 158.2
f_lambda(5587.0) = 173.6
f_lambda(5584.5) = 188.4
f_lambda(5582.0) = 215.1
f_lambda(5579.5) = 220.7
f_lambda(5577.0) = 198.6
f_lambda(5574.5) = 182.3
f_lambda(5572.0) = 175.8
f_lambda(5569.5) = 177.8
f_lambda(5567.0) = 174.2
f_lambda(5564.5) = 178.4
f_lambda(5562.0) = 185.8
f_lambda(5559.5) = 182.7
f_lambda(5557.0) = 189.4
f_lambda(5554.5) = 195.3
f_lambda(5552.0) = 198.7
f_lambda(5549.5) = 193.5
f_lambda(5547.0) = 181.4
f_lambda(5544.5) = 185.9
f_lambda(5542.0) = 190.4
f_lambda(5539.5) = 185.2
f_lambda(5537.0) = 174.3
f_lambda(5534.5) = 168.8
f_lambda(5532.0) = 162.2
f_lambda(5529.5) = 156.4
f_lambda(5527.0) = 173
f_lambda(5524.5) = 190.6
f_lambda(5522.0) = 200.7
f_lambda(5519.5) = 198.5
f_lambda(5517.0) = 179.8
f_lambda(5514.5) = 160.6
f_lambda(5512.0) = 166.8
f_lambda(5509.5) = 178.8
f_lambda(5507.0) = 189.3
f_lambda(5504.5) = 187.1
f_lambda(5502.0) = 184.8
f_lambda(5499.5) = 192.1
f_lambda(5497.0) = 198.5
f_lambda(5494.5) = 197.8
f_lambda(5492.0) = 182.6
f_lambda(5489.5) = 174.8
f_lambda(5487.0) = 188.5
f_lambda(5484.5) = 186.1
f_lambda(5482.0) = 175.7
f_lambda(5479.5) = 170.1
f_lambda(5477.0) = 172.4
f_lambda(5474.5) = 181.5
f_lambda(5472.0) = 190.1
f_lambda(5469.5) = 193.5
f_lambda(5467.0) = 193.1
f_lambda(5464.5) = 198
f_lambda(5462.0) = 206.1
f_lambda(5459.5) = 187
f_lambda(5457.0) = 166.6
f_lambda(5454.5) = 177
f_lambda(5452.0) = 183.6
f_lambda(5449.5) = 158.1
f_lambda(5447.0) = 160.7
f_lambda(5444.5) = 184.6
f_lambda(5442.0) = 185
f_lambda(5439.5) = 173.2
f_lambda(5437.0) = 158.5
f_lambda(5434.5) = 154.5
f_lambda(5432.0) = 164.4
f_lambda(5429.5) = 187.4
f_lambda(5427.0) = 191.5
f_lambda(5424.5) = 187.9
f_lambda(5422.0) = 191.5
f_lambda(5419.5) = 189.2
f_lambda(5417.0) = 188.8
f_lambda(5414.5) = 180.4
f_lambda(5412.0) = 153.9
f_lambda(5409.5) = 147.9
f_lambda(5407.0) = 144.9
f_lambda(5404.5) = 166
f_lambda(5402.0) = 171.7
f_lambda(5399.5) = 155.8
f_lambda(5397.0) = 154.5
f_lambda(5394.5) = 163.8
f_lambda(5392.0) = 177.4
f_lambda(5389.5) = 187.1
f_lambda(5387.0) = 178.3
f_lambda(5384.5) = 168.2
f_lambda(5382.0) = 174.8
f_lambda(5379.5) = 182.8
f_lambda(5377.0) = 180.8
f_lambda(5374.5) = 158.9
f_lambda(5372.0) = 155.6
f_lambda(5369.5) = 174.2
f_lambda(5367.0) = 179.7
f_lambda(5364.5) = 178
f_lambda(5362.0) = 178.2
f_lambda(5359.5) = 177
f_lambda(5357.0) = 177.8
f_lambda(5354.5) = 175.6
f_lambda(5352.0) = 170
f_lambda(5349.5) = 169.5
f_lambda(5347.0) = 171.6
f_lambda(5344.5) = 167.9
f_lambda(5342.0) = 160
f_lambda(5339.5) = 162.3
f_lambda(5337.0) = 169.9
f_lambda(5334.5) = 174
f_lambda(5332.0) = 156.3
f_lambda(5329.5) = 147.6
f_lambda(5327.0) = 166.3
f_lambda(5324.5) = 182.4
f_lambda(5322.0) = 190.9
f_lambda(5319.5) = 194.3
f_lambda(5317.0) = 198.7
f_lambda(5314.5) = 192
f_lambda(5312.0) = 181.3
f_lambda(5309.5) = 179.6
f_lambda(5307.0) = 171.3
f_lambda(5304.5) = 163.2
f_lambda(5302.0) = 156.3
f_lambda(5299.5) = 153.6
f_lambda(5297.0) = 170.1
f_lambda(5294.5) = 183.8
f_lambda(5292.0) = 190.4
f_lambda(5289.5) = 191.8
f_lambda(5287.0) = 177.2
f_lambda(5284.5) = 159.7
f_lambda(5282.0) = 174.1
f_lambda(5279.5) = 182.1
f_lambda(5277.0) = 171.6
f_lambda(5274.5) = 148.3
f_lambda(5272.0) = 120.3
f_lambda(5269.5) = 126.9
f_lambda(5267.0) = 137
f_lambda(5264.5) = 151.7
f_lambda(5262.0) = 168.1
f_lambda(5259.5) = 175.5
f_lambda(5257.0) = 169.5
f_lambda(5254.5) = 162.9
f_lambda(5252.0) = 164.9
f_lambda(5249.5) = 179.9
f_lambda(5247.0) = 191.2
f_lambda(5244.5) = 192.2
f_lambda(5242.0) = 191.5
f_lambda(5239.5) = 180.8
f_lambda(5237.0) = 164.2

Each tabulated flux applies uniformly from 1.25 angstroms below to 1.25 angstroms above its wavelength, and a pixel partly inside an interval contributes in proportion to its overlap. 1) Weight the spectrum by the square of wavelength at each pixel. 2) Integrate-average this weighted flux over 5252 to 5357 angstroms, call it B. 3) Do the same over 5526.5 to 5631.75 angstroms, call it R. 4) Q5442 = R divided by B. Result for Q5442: 1.2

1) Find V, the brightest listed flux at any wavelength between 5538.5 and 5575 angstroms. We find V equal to 198.7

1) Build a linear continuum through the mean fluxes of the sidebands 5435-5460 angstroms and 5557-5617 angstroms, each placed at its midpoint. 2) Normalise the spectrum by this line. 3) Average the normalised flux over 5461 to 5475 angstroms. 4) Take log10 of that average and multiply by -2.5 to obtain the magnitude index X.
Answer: -0.12 mag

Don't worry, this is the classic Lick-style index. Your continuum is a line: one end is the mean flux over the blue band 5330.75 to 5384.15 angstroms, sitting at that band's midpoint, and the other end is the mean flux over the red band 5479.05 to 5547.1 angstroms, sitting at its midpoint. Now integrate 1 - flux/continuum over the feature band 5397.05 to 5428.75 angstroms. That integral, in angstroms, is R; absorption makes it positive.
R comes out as 0.5 angstroms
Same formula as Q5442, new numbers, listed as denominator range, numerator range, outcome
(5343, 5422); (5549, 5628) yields 1.17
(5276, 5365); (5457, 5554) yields 1.13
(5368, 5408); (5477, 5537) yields 1.12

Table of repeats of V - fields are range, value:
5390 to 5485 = 206.1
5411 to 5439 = 191.5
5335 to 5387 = 182.8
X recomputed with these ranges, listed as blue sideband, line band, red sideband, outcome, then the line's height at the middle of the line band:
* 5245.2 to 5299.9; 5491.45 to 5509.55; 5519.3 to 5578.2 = -0.06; 180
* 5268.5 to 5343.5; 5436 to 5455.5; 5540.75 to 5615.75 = 0.03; 178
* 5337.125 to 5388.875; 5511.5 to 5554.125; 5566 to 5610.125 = 0.00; 181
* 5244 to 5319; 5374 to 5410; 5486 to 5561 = 0.05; 176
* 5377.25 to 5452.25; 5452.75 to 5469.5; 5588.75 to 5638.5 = -0.08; 175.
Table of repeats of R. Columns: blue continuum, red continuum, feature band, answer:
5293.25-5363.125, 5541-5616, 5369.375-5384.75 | 0.4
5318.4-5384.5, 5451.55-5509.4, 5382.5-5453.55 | 2.9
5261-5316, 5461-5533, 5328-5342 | 0.7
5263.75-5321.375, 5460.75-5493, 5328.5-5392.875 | 1.4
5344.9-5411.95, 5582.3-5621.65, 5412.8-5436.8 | -1.1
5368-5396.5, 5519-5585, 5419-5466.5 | -0.5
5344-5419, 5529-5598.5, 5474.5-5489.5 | -0.1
